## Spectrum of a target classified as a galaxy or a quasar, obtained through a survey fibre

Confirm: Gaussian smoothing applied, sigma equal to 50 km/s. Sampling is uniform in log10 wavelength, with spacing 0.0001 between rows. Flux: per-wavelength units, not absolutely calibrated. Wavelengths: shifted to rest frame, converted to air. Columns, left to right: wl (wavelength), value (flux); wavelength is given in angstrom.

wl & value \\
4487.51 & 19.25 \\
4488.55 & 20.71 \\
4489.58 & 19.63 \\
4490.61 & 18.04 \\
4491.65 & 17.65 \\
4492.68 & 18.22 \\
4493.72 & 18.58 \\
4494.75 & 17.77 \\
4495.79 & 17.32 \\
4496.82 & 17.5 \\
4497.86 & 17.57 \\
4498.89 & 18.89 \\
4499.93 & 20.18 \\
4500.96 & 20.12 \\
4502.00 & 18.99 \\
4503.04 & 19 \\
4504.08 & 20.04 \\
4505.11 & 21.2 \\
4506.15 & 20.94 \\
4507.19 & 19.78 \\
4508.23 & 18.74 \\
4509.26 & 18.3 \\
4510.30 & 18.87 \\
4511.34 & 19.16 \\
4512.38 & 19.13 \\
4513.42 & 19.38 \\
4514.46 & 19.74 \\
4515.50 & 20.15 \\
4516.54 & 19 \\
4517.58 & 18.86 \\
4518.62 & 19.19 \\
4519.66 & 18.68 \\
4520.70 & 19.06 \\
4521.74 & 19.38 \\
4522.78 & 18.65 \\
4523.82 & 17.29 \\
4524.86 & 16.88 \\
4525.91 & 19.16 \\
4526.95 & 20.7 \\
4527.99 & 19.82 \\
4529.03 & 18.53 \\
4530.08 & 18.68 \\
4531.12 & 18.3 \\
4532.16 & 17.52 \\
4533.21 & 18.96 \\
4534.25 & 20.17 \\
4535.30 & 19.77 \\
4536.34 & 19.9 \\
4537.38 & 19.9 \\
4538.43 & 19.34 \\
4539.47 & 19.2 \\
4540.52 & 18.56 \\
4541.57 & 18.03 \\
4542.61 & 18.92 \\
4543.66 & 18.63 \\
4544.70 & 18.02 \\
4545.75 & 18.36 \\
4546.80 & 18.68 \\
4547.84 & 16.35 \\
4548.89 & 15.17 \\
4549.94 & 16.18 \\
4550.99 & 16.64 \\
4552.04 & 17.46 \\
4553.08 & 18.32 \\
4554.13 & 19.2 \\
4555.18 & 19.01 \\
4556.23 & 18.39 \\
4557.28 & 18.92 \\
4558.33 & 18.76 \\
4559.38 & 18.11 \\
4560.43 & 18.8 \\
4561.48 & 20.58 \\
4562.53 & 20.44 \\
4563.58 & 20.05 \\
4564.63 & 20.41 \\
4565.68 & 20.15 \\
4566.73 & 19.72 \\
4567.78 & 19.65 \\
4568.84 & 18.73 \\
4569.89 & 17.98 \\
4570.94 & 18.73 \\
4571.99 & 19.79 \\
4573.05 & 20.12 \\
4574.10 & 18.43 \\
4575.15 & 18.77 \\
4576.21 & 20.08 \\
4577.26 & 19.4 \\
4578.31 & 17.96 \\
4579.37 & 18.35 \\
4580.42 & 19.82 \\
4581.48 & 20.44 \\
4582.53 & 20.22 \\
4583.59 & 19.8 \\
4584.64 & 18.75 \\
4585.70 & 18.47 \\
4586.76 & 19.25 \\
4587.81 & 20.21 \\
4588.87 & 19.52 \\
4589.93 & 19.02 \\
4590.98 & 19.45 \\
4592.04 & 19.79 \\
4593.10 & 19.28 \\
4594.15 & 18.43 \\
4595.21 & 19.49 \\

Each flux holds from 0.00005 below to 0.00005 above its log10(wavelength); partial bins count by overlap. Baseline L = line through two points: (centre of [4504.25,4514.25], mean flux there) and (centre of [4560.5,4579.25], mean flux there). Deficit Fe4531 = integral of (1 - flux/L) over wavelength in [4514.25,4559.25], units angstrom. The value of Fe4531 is 2.0 angstrom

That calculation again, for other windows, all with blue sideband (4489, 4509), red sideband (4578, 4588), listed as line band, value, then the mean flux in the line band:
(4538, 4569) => 0.9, 18.6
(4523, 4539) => 0.1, 19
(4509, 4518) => -0.1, 19.2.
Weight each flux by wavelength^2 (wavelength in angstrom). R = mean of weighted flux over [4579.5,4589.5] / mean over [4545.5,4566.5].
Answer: 1.1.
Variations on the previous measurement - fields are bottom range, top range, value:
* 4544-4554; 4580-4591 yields 1.14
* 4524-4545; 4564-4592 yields 1.04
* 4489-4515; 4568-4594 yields 1.05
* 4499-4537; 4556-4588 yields 1.03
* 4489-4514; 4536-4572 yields 1.01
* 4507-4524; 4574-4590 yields 1.04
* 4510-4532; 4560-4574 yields 1.05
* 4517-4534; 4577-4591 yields 1.06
